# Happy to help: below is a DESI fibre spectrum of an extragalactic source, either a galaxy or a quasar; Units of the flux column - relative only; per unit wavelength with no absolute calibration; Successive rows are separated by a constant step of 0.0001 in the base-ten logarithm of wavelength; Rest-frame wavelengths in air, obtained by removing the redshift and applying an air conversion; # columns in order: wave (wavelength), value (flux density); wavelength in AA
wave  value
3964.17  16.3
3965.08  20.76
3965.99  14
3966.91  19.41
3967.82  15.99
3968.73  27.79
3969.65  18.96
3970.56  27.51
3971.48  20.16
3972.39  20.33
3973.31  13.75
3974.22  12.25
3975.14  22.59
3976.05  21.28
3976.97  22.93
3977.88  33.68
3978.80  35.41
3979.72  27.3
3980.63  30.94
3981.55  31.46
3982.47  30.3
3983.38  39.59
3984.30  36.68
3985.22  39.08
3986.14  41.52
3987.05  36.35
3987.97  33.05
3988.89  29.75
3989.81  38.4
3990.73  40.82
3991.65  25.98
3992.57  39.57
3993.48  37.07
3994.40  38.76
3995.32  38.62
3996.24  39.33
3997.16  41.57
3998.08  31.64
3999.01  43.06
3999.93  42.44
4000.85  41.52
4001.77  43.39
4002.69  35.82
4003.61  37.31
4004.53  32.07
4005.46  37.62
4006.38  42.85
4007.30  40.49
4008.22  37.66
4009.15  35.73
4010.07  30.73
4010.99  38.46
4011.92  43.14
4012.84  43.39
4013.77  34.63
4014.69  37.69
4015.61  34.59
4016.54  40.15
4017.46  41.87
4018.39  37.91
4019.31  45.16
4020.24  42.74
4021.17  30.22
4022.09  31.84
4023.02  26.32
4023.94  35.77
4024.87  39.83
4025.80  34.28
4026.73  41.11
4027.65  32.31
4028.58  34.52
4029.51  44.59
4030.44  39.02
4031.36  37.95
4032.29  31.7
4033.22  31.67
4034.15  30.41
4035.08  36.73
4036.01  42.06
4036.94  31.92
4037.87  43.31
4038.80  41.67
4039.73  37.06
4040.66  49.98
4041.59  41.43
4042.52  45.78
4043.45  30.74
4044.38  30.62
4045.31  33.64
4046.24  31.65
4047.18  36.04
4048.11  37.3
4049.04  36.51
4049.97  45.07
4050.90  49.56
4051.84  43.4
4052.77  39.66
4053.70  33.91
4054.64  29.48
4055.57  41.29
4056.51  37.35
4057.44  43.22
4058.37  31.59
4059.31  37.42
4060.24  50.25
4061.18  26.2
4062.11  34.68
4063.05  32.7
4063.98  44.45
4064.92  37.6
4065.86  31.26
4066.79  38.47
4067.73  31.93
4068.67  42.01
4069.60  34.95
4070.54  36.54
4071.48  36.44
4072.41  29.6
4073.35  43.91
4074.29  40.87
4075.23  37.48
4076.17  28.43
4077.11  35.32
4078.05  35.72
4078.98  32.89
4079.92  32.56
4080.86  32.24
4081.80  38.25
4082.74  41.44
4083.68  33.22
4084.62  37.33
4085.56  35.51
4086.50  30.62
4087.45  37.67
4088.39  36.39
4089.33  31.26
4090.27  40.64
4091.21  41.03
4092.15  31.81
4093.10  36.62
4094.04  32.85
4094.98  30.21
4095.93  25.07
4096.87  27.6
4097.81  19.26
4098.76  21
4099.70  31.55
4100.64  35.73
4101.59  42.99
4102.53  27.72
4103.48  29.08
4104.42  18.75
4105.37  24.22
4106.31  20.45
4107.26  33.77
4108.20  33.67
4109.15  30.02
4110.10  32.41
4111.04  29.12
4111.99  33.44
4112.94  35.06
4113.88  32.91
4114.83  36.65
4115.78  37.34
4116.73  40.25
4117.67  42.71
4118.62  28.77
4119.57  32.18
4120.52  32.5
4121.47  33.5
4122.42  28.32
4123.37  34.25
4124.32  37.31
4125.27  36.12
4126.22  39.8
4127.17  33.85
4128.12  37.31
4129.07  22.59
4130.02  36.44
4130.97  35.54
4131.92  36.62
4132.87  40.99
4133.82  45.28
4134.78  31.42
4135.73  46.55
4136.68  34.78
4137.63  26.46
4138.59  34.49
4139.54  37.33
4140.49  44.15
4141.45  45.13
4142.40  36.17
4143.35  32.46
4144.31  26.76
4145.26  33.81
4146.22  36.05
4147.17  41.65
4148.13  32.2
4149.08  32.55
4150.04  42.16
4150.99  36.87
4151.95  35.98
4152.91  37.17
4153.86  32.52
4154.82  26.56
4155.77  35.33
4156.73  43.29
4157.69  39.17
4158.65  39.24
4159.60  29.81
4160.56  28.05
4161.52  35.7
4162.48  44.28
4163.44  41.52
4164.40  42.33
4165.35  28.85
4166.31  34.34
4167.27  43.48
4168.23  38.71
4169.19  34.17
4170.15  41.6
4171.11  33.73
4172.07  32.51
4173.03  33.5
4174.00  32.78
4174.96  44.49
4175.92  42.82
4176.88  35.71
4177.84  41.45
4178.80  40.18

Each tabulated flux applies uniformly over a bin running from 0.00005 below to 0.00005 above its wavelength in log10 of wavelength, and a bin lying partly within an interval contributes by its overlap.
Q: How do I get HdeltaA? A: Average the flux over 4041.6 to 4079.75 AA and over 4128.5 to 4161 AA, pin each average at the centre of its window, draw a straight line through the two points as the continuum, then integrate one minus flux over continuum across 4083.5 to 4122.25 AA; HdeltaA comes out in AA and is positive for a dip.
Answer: 4.4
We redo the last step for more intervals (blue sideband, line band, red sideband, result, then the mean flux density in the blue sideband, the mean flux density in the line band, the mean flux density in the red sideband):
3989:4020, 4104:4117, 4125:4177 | 2.0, 38.4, 31.2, 36.4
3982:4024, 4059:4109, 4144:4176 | 4.3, 37.5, 33.7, 36.3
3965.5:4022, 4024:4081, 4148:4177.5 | -4.2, 33.5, 37.1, 36.6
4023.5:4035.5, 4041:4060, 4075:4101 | -1.6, 36.1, 38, 33.2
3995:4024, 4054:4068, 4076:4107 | -0.9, 38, 36.5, 32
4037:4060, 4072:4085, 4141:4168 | 0.8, 38.7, 35.7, 36.2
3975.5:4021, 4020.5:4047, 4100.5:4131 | -0.7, 36.7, 36.4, 32.8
